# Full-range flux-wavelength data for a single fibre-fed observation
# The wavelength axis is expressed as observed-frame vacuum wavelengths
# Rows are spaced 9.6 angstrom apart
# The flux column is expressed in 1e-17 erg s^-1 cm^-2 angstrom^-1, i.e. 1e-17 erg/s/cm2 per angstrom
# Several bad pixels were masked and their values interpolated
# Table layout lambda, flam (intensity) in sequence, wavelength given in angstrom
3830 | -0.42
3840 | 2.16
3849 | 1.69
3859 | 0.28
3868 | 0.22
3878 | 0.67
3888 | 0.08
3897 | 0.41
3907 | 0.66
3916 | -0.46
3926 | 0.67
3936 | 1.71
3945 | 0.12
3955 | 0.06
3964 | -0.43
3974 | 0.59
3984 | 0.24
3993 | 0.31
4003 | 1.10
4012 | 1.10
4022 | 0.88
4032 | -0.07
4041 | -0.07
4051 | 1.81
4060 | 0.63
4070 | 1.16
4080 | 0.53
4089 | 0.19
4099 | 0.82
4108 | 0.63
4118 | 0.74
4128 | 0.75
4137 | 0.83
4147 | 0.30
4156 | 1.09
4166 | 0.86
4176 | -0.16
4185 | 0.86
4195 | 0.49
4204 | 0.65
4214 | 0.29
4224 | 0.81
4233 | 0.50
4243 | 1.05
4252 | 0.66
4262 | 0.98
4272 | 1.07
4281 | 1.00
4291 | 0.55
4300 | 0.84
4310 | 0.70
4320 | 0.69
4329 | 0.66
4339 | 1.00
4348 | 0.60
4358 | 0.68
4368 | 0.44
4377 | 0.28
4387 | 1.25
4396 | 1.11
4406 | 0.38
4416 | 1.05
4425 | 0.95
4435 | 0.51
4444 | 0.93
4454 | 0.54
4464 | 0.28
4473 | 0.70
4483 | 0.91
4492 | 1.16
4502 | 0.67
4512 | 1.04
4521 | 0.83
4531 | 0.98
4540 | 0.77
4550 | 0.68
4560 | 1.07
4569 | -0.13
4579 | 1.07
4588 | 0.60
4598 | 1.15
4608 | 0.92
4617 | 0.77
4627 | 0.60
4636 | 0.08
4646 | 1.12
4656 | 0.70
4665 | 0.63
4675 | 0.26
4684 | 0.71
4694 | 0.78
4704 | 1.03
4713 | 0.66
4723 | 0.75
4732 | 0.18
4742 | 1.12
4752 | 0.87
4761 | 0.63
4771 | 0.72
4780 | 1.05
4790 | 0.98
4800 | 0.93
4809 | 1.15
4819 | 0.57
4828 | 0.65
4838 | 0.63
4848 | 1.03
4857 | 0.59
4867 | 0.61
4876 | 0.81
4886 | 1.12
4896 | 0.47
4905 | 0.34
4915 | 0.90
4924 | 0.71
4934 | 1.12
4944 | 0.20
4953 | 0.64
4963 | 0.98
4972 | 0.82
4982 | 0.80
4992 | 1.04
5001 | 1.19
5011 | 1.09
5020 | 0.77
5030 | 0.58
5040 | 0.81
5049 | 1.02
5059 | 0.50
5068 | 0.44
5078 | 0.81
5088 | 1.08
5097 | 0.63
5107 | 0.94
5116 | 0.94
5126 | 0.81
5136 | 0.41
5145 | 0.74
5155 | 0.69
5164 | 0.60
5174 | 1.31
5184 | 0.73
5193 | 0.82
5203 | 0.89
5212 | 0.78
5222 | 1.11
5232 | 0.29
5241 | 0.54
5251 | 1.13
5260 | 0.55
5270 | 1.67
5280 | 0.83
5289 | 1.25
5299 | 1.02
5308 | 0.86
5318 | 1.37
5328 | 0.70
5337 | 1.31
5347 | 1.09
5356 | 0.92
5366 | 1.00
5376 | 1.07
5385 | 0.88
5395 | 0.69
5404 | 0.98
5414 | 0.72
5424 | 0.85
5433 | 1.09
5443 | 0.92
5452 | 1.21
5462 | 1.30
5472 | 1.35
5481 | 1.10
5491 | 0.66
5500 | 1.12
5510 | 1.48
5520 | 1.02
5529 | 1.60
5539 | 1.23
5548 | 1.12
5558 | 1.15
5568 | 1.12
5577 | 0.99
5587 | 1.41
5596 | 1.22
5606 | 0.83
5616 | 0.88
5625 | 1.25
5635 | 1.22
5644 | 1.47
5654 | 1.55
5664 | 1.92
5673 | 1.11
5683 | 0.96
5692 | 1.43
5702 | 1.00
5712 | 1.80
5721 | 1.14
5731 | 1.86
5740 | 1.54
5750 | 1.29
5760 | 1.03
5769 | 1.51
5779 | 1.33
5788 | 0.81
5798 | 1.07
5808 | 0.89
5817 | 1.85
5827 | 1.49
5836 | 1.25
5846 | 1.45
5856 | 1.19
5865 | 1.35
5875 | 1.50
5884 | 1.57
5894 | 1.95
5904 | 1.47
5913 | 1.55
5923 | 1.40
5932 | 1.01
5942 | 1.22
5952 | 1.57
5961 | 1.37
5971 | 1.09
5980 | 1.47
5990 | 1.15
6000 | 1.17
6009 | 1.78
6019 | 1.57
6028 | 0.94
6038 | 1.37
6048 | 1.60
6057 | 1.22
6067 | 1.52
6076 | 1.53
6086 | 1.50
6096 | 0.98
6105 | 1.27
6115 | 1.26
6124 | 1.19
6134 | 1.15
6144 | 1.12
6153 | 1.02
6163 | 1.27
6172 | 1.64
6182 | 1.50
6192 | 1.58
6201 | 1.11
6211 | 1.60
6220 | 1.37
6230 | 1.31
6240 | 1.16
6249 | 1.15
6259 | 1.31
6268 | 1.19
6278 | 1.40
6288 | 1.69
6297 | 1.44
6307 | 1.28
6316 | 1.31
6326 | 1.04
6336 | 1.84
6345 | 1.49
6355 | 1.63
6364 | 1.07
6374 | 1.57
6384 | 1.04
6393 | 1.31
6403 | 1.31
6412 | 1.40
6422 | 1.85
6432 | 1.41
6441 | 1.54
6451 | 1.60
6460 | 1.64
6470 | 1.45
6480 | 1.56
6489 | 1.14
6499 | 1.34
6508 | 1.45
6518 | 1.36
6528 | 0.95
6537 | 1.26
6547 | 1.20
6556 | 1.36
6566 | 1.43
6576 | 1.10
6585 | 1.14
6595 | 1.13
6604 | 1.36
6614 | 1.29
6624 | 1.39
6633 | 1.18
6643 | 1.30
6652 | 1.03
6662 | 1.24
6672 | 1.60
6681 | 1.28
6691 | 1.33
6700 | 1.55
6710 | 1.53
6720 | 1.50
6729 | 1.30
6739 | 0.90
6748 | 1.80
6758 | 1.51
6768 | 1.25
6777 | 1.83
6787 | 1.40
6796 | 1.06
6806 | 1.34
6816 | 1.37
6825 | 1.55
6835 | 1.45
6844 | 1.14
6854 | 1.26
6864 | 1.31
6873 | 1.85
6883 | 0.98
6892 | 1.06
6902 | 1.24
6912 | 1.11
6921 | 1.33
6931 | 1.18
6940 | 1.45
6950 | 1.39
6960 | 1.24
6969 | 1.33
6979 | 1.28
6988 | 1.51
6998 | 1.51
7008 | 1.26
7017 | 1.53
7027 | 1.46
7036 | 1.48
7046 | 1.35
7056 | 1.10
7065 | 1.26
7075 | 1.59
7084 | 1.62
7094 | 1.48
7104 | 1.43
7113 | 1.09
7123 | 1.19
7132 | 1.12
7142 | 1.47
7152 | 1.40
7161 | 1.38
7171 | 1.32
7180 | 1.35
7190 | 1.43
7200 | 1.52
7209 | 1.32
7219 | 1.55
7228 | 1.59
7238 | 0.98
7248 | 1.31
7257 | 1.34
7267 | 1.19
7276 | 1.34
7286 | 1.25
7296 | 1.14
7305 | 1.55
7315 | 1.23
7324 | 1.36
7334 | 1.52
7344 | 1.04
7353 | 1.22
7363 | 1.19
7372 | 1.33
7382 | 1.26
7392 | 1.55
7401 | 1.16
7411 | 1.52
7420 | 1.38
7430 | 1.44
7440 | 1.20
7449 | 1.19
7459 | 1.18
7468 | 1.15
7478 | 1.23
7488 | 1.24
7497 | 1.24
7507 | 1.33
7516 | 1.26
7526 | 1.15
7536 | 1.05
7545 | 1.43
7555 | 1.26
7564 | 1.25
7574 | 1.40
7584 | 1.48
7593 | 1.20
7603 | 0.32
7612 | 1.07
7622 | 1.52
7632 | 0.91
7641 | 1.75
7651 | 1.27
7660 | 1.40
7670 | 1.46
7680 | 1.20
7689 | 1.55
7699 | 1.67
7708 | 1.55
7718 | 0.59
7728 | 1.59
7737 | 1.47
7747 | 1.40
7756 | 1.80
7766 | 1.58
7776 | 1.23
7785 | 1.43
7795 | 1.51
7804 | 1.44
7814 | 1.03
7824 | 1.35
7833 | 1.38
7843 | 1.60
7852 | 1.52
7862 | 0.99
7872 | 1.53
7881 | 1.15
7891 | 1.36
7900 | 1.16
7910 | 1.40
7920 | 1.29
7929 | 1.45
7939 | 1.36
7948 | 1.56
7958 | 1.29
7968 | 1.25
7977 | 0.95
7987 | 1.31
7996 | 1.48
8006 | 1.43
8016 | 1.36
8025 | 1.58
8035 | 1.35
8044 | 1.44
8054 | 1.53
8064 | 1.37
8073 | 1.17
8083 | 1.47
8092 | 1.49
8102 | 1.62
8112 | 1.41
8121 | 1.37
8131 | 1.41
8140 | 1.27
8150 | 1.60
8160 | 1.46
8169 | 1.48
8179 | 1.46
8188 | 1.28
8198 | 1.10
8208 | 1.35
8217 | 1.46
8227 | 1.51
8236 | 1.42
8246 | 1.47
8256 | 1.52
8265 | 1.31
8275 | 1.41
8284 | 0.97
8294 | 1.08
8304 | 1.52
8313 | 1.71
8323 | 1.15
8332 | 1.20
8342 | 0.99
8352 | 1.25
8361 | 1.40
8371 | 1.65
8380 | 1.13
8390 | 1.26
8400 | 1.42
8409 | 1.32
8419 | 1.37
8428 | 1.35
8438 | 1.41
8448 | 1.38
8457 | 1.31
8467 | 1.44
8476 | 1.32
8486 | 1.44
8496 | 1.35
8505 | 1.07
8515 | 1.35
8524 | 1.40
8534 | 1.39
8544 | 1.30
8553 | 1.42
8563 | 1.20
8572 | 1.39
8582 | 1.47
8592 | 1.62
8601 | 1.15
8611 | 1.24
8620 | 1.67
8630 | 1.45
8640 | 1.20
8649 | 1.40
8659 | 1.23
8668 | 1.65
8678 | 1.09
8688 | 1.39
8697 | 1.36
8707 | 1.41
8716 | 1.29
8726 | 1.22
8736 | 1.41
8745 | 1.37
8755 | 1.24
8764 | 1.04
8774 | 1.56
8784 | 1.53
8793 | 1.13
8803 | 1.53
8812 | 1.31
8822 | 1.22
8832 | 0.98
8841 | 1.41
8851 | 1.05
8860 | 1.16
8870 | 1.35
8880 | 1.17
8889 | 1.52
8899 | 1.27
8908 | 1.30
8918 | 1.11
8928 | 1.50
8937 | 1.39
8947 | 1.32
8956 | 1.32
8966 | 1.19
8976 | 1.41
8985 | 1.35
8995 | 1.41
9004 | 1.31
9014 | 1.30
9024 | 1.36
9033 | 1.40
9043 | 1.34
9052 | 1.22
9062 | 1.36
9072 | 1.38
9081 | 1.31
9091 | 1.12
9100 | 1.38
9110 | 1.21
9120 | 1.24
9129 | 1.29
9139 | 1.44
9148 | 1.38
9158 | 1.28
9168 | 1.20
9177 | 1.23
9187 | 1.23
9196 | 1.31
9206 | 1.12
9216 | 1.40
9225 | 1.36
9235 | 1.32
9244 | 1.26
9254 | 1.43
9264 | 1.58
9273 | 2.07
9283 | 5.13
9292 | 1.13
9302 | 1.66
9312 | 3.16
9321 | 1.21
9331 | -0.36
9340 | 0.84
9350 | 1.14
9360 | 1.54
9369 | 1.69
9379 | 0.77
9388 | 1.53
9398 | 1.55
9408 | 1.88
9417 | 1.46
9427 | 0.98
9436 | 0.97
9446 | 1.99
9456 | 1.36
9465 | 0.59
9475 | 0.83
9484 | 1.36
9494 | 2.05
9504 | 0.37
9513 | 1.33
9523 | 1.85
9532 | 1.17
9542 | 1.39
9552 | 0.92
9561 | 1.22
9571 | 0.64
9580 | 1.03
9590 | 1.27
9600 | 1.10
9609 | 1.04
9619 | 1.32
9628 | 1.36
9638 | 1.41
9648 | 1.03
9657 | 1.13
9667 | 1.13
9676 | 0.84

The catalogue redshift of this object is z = 0.41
